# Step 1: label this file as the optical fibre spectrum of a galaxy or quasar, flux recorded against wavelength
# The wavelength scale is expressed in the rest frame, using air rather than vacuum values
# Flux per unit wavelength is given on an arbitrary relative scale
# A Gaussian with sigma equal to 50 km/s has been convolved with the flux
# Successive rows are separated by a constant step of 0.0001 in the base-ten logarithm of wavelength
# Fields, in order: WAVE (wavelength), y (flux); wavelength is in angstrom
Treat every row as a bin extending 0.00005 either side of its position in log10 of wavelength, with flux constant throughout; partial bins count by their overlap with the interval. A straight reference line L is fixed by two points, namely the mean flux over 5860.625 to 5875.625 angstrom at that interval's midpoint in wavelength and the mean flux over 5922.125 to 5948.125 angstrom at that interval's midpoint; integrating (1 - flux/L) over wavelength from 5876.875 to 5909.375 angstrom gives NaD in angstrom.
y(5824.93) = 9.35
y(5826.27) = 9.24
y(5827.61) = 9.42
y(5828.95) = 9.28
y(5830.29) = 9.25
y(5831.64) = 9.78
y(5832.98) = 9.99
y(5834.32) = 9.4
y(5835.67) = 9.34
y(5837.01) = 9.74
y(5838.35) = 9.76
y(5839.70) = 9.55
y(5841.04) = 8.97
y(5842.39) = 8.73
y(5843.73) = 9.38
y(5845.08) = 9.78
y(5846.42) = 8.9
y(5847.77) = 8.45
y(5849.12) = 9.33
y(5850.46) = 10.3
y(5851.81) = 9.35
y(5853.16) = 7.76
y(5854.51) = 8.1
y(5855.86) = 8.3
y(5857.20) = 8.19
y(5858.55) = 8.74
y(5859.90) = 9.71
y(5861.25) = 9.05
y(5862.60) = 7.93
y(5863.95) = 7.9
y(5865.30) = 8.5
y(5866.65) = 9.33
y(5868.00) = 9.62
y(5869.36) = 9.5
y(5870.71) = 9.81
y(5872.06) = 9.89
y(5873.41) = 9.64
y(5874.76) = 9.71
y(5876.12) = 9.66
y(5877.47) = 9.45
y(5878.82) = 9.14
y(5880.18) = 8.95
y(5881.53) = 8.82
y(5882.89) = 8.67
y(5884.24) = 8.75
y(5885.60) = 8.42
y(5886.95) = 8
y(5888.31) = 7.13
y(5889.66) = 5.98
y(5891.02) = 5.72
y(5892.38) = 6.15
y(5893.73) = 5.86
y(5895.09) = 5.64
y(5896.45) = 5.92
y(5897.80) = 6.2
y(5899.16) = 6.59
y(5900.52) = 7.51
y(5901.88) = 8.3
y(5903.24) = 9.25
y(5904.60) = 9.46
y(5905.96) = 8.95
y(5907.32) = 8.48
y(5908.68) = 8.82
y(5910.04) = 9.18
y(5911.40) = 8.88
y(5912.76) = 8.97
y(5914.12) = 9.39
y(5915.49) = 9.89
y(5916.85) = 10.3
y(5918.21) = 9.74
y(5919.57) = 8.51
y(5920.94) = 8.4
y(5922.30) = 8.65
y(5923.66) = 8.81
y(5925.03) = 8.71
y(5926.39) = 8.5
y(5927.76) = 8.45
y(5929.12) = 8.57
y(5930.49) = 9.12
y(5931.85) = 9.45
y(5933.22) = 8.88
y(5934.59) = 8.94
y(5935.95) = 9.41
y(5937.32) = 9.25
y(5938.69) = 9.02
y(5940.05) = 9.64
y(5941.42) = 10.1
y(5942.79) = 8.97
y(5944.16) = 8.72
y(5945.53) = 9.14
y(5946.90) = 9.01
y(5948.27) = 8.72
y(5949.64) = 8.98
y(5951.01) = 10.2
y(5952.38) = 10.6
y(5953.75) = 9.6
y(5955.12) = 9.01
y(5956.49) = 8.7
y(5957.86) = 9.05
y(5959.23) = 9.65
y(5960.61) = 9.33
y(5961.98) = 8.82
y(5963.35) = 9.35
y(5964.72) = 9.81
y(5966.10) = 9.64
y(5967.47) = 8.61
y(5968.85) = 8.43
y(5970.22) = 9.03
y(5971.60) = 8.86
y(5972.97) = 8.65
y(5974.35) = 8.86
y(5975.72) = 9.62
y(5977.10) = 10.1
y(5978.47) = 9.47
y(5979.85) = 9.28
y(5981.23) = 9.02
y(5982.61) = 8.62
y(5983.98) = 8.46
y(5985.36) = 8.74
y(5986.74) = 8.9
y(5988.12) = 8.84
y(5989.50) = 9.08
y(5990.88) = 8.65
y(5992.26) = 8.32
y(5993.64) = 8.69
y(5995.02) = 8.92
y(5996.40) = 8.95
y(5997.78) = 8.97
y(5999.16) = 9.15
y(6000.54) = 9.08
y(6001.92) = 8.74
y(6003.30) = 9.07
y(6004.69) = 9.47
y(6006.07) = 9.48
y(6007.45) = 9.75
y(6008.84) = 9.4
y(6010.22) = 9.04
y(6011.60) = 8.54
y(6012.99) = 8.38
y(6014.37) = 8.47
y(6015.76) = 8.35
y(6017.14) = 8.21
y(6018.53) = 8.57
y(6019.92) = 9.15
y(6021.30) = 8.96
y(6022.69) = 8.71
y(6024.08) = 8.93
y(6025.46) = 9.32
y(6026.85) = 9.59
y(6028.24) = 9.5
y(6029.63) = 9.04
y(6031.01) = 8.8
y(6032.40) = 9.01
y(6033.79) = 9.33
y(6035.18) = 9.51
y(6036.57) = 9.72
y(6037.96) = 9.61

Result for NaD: 4.9 angstrom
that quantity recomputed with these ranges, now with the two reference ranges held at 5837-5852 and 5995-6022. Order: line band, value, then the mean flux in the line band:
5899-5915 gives 0.79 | 8.73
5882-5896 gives 3.32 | 7.04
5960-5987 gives -0.19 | 9.08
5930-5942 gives -0.26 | 9.31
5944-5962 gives -0.42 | 9.28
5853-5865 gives 1.11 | 8.44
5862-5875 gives 0.15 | 9.17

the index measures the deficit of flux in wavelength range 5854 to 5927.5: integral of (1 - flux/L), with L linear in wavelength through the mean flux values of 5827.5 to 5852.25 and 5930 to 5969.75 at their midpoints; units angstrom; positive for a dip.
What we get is 6.7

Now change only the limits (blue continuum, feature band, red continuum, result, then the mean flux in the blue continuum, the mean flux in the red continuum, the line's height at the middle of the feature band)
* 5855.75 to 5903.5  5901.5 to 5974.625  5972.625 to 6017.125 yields -4.45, 8.21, 8.96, 8.59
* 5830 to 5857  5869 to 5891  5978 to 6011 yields 0.97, 9.19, 9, 9.14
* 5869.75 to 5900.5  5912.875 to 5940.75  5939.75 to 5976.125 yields -1.35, 7.92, 9.22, 8.66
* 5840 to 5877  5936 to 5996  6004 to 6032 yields -0.78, 9.06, 8.99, 9.01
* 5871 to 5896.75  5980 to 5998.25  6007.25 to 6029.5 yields -0.16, 8.03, 8.91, 8.72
